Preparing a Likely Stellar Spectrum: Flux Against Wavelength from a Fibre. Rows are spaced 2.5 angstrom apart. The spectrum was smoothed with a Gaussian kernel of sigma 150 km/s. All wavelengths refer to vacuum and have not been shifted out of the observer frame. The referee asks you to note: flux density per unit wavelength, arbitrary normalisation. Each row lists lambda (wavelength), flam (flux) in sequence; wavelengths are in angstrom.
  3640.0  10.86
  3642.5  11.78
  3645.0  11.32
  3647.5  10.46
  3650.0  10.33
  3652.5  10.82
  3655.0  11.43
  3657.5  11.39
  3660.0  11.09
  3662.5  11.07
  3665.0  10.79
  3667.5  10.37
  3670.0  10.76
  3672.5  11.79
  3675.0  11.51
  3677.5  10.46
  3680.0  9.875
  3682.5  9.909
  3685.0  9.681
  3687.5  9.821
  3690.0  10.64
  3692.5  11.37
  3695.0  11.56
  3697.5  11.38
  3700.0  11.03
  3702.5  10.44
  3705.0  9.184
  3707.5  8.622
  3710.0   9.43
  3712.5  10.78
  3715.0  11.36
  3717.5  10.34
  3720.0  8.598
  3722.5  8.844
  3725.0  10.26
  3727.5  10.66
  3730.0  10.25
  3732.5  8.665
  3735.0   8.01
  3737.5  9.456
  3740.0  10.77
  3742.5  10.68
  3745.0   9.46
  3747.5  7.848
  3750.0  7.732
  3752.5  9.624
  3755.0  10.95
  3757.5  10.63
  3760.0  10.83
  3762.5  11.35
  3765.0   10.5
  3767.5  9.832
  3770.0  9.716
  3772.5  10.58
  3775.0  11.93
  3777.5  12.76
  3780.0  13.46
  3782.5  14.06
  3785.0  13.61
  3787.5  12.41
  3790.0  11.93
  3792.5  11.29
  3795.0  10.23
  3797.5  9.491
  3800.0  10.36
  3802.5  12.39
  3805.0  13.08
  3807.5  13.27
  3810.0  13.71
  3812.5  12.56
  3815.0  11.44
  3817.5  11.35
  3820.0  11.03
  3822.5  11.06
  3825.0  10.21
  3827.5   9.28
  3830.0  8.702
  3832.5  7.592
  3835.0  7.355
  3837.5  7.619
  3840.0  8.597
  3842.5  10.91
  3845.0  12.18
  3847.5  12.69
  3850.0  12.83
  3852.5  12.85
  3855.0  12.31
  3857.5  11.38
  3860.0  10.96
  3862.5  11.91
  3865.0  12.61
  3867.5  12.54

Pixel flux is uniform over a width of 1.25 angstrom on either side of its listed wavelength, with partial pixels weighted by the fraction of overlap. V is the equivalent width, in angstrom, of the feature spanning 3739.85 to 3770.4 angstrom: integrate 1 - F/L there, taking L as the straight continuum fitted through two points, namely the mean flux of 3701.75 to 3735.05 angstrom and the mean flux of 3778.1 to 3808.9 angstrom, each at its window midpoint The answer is 2.63 angstrom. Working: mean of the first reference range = 9.72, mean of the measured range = 9.97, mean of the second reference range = 12.2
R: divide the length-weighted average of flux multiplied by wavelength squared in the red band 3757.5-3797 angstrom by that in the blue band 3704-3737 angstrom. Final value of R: 1.2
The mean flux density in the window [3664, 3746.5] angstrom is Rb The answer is 10.2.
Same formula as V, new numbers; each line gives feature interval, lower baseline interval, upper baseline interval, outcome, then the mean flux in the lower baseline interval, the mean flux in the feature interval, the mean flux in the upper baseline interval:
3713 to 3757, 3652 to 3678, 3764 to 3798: 6.7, 11.1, 9.66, 11.6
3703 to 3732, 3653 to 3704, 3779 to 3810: 3.7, 10.8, 9.83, 12.2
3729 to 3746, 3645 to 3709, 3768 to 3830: 2.3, 10.6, 9.61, 11.6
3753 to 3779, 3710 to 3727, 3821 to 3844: -3.4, 10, 10.9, 9.09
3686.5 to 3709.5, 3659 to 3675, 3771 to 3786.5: 2.1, 11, 10.4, 12.7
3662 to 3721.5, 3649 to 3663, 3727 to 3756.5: -0.3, 11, 10.4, 9.49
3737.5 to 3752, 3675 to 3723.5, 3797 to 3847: 1.5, 10.2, 9.33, 10.7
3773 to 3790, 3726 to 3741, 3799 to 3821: -2.5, 9.63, 12.8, 12.2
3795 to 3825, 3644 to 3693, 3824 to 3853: -4.6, 10.7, 11.7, 9.99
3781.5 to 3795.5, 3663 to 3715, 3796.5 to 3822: -0.8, 10.5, 12.3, 11.9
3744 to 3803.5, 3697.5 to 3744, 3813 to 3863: -4.2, 9.89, 11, 10.6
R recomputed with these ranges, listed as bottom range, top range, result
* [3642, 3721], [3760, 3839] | 1.11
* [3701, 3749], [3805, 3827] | 1.28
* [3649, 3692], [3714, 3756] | 0.93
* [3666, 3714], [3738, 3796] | 1.09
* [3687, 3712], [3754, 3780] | 1.10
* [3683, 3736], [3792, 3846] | 1.12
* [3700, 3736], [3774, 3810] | 1.31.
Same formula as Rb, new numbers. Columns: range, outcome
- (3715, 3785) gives 10.4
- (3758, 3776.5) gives 10.7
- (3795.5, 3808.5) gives 11.6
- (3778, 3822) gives 12.1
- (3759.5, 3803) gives 11.5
